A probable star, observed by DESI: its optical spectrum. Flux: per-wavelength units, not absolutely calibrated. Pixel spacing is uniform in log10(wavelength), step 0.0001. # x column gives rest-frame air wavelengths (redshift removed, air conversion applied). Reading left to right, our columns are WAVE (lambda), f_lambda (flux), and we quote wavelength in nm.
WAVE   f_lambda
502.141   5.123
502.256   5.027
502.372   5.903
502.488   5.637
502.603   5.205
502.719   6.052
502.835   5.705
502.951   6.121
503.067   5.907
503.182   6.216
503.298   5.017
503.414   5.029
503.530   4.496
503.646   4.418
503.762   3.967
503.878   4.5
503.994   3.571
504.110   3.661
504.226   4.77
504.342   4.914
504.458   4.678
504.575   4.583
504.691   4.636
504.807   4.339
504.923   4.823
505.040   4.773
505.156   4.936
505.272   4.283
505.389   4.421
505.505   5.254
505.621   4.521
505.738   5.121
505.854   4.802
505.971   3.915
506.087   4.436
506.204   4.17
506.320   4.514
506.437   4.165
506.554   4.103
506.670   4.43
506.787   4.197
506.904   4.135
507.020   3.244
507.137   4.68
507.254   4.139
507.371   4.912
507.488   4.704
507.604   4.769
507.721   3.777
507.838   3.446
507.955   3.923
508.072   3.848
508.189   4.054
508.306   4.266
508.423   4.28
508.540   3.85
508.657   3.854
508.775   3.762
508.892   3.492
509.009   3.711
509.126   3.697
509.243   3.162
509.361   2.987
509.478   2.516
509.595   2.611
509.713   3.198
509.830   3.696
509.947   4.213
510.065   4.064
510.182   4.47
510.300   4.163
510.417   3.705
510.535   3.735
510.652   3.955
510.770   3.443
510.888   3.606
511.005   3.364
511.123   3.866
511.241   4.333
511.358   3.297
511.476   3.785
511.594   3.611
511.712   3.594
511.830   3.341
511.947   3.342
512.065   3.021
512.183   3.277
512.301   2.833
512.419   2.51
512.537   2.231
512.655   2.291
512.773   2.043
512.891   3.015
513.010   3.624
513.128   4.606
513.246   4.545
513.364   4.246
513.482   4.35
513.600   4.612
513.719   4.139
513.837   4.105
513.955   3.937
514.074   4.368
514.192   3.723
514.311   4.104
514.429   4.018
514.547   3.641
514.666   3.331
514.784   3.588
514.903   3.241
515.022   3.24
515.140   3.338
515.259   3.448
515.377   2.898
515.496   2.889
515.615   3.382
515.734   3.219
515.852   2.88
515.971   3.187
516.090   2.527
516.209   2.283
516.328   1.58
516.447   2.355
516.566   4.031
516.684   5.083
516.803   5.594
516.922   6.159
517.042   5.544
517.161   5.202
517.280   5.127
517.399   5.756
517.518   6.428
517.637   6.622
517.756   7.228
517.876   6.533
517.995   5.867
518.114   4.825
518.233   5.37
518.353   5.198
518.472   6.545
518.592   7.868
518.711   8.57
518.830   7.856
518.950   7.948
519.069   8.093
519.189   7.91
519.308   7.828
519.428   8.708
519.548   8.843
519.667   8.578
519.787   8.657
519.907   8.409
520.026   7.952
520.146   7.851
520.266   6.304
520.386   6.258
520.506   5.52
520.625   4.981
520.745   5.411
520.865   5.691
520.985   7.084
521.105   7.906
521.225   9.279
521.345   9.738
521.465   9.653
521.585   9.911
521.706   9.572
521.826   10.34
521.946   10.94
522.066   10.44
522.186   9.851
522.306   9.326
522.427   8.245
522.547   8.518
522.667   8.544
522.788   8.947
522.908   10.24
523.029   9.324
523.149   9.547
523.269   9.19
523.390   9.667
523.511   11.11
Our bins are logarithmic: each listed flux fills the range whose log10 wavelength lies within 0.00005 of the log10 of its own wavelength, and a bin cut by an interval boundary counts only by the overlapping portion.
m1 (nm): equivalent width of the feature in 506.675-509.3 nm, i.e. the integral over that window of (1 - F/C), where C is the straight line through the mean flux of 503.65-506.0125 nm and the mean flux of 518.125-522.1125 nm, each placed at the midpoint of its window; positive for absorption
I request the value 0.60 nm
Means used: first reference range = 4.53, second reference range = 7.87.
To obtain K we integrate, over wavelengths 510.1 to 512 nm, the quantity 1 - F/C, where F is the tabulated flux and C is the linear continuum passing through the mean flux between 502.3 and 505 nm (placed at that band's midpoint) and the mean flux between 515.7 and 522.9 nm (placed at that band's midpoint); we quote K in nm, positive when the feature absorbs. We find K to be 0.695 nm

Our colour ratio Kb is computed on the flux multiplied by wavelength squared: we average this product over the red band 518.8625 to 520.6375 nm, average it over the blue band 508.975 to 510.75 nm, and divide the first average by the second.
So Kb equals 2.22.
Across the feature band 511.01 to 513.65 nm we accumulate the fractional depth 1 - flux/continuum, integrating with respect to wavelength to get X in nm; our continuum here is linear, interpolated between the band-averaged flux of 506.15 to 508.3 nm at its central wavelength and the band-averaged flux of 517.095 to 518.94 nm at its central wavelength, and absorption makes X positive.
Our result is 0.89 nm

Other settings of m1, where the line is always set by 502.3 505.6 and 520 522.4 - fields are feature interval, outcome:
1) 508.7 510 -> 0.56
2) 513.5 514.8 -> 0.54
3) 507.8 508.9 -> 0.35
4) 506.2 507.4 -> 0.27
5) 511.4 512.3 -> 0.43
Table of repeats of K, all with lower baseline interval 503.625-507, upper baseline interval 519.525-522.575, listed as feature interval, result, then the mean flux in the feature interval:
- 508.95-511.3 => 0.83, 3.63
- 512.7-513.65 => 0.38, 3.85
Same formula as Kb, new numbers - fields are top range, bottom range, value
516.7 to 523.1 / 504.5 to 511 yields 1.97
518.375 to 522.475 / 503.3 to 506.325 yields 1.91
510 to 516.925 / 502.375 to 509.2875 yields 0.82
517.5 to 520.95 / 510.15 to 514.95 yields 1.99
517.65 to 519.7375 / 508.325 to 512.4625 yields 2.11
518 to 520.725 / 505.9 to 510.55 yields 1.92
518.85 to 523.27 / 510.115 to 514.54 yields 2.38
